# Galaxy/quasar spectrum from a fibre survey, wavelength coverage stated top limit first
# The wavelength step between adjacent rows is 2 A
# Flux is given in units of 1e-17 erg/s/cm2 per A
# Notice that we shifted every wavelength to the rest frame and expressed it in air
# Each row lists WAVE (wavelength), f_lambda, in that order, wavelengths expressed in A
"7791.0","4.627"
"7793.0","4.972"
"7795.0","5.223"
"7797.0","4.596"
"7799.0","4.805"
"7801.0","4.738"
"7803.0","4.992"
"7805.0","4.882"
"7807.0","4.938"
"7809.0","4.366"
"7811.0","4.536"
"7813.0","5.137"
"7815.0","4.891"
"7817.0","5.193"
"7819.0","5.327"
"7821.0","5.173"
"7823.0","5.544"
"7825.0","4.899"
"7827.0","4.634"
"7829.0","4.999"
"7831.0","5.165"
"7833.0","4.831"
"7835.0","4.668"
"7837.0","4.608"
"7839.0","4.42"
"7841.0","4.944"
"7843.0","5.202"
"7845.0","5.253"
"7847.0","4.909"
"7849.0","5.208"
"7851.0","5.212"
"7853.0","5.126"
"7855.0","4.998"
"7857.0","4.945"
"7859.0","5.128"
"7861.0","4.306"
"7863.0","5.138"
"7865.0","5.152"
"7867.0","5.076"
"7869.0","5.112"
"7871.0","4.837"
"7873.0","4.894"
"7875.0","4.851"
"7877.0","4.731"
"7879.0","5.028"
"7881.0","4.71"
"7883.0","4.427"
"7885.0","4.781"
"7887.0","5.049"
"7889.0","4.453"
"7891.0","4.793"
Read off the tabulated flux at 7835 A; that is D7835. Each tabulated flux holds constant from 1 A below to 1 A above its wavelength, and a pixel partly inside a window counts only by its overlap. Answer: 4.668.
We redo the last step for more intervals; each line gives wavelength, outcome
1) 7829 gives 4.999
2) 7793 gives 4.972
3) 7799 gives 4.805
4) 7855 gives 4.998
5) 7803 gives 4.992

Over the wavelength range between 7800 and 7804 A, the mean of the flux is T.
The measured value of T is 4.87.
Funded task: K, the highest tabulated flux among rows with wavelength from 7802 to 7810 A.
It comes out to 4.992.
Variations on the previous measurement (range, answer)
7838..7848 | 5.253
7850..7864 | 5.212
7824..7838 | 5.165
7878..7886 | 5.028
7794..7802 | 5.223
